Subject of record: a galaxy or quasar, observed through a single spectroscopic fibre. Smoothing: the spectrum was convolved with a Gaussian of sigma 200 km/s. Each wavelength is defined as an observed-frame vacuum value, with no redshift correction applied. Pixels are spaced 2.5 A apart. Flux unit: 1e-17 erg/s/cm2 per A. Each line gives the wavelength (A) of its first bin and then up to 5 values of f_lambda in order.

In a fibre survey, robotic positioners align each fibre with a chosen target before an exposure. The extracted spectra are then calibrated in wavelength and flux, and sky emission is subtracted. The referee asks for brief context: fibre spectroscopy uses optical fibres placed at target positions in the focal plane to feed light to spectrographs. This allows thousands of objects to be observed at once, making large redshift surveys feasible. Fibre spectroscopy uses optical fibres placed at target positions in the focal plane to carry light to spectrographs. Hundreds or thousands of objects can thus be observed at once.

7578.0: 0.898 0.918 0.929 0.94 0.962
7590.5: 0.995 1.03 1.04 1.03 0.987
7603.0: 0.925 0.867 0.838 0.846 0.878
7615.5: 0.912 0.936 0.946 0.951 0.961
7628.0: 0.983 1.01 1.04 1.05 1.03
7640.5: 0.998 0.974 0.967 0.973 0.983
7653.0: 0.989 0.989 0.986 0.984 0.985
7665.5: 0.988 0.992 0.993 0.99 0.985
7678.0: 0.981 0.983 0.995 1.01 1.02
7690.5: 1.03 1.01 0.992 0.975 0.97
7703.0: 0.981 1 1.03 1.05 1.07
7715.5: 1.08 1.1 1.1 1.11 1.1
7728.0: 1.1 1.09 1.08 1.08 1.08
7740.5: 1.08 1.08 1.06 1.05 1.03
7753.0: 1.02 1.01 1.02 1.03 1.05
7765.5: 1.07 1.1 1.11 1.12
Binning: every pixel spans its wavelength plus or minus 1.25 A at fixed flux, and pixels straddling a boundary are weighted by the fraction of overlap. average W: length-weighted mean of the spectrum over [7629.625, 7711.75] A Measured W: 0.998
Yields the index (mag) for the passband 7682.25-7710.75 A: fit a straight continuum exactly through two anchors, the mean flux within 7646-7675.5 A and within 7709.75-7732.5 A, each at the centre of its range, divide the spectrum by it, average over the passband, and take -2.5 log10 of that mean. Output 0.05 mag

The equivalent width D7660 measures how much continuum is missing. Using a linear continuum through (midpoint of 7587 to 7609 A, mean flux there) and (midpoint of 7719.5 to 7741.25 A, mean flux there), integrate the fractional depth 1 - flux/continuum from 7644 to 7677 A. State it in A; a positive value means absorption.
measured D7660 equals 1.3 A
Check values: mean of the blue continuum 0.965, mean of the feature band 0.985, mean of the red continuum 1.09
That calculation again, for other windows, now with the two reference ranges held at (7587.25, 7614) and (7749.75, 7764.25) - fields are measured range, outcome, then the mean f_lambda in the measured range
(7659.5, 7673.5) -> -0.13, 0.989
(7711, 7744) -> -2.49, 1.09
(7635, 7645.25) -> -0.42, 1.01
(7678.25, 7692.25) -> -0.23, 1.01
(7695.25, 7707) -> 0.16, 0.984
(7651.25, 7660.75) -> -0.13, 0.987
